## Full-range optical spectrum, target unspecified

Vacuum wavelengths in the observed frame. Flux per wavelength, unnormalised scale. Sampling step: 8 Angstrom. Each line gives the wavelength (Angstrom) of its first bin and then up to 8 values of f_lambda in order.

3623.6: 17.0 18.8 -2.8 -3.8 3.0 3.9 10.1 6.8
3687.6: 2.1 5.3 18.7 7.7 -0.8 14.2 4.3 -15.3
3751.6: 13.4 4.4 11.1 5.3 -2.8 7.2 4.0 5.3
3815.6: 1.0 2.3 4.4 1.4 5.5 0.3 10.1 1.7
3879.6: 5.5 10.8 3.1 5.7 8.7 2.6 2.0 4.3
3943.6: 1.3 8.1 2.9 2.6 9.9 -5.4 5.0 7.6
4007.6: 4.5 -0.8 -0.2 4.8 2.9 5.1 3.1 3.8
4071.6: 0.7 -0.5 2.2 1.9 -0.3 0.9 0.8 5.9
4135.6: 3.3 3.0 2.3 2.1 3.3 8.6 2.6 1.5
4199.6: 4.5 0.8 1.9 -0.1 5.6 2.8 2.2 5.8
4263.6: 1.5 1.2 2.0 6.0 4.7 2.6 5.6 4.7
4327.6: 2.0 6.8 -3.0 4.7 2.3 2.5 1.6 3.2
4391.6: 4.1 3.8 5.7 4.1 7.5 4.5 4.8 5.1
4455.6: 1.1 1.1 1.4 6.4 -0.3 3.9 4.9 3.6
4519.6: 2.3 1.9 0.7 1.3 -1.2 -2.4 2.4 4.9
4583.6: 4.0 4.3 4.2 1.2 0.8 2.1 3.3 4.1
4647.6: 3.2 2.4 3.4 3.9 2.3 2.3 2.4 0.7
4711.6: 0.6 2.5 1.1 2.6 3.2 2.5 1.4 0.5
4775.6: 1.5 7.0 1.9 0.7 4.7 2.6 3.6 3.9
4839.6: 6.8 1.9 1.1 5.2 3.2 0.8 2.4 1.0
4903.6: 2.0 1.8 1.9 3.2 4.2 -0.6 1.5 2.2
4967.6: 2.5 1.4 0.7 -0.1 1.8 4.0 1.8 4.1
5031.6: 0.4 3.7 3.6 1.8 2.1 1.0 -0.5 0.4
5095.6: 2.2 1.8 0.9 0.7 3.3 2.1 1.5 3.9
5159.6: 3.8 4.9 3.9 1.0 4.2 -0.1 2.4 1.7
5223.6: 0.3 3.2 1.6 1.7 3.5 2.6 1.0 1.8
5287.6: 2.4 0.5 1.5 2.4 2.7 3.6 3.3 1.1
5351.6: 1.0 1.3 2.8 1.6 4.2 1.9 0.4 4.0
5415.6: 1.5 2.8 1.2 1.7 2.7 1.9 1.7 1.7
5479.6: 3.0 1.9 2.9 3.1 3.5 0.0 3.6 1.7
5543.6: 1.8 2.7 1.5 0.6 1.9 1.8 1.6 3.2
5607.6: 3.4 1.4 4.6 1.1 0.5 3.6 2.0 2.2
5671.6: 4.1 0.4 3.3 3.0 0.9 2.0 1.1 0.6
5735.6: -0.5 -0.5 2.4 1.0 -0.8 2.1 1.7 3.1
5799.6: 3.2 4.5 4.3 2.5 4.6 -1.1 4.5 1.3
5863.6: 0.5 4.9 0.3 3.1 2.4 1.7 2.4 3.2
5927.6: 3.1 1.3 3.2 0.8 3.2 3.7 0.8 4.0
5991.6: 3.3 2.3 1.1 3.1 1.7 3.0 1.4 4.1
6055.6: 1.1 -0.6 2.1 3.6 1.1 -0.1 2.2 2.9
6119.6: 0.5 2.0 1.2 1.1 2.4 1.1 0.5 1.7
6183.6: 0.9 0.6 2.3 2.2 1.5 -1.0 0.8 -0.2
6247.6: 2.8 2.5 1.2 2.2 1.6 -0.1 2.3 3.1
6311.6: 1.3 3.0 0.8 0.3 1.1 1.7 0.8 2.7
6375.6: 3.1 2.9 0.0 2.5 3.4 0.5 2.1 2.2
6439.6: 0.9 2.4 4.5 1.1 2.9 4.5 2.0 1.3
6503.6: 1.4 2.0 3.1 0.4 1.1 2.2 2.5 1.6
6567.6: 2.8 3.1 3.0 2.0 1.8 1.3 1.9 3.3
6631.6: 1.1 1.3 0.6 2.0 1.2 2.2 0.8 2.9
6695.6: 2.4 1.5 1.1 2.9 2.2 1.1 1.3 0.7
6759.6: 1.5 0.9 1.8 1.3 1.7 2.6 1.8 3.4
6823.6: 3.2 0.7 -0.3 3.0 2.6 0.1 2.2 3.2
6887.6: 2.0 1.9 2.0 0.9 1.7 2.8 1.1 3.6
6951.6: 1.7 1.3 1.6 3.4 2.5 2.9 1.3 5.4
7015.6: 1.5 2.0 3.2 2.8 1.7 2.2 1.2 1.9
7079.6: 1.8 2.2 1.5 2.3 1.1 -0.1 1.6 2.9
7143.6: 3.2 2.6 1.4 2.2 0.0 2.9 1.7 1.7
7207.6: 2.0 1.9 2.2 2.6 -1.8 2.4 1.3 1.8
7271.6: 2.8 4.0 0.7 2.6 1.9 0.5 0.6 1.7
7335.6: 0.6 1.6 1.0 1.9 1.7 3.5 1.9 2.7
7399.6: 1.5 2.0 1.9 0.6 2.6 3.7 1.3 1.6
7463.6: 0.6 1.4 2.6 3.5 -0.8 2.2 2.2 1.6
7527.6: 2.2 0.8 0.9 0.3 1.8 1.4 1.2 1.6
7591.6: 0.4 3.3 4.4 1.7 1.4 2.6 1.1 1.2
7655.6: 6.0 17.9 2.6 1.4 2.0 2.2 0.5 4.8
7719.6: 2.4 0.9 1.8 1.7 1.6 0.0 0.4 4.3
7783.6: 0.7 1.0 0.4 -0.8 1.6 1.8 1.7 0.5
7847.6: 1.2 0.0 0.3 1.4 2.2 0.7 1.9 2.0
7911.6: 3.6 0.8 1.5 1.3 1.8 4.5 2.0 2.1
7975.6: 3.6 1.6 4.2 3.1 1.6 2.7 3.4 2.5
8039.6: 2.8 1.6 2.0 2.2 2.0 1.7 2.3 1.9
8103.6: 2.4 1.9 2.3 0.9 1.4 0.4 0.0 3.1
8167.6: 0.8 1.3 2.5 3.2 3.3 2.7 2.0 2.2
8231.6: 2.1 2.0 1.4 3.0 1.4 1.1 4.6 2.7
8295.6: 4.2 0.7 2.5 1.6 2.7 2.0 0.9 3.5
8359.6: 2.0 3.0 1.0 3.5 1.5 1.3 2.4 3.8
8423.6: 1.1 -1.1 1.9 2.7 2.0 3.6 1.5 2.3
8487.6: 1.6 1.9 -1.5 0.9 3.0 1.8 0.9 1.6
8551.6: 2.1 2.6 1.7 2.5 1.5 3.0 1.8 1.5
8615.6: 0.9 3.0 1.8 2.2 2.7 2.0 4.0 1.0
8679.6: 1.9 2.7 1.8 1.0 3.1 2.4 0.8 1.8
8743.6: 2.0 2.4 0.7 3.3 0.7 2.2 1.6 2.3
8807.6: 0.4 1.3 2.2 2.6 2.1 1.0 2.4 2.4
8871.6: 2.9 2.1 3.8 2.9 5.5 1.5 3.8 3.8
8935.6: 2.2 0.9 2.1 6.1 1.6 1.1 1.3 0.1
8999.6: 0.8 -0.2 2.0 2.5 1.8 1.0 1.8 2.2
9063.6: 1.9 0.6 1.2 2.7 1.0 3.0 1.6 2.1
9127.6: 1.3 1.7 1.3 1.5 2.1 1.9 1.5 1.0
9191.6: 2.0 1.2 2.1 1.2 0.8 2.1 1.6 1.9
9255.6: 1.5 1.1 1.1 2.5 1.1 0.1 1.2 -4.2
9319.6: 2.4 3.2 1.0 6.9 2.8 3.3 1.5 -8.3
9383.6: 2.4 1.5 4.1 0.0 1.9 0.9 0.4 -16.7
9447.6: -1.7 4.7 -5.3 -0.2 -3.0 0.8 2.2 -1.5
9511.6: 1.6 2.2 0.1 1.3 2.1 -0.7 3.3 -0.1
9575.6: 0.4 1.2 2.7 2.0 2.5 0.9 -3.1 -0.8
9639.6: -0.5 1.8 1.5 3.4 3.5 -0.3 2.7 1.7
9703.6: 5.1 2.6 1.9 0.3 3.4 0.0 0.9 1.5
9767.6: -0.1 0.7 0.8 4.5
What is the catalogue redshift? 1.055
